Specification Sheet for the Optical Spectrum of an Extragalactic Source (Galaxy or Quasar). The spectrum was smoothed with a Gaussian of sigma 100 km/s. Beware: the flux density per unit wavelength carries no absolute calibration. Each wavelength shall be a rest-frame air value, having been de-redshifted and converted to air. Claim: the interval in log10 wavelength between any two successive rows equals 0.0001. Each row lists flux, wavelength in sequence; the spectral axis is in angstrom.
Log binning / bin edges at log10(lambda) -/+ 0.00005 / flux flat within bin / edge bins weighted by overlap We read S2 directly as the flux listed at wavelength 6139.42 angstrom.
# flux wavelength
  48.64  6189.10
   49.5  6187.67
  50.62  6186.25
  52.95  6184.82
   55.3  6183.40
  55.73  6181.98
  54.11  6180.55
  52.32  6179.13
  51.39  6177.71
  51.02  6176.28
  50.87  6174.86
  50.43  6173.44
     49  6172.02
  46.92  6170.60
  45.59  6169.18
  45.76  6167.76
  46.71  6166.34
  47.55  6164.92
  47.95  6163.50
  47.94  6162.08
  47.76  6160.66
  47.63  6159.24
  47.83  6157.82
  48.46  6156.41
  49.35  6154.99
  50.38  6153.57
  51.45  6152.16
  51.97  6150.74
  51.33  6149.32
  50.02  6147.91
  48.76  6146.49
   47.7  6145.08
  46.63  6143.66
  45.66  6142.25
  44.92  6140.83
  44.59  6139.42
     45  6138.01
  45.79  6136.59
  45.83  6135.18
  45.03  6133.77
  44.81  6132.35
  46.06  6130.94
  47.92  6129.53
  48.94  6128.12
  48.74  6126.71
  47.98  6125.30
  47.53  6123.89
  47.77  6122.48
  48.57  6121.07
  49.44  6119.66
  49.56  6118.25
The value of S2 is 44.59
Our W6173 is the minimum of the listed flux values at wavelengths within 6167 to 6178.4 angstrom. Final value 45.59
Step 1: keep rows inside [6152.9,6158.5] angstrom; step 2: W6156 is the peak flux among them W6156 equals 50.38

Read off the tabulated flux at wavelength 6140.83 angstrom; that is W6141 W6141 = 44.92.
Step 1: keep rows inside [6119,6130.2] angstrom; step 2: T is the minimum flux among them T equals 47.53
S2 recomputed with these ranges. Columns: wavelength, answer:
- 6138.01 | 45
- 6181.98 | 55.73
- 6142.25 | 45.66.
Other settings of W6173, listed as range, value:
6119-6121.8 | 48.57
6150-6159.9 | 47.63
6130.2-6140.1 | 44.59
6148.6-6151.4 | 51.33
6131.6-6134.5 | 44.81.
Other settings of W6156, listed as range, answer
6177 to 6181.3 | 54.11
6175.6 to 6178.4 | 51.39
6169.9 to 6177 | 51.02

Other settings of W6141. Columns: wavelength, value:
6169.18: 45.59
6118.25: 49.56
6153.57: 50.38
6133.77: 45.03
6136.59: 45.79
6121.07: 48.57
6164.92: 47.55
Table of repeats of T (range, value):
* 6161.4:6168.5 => 45.76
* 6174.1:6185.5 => 50.87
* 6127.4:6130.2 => 47.92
